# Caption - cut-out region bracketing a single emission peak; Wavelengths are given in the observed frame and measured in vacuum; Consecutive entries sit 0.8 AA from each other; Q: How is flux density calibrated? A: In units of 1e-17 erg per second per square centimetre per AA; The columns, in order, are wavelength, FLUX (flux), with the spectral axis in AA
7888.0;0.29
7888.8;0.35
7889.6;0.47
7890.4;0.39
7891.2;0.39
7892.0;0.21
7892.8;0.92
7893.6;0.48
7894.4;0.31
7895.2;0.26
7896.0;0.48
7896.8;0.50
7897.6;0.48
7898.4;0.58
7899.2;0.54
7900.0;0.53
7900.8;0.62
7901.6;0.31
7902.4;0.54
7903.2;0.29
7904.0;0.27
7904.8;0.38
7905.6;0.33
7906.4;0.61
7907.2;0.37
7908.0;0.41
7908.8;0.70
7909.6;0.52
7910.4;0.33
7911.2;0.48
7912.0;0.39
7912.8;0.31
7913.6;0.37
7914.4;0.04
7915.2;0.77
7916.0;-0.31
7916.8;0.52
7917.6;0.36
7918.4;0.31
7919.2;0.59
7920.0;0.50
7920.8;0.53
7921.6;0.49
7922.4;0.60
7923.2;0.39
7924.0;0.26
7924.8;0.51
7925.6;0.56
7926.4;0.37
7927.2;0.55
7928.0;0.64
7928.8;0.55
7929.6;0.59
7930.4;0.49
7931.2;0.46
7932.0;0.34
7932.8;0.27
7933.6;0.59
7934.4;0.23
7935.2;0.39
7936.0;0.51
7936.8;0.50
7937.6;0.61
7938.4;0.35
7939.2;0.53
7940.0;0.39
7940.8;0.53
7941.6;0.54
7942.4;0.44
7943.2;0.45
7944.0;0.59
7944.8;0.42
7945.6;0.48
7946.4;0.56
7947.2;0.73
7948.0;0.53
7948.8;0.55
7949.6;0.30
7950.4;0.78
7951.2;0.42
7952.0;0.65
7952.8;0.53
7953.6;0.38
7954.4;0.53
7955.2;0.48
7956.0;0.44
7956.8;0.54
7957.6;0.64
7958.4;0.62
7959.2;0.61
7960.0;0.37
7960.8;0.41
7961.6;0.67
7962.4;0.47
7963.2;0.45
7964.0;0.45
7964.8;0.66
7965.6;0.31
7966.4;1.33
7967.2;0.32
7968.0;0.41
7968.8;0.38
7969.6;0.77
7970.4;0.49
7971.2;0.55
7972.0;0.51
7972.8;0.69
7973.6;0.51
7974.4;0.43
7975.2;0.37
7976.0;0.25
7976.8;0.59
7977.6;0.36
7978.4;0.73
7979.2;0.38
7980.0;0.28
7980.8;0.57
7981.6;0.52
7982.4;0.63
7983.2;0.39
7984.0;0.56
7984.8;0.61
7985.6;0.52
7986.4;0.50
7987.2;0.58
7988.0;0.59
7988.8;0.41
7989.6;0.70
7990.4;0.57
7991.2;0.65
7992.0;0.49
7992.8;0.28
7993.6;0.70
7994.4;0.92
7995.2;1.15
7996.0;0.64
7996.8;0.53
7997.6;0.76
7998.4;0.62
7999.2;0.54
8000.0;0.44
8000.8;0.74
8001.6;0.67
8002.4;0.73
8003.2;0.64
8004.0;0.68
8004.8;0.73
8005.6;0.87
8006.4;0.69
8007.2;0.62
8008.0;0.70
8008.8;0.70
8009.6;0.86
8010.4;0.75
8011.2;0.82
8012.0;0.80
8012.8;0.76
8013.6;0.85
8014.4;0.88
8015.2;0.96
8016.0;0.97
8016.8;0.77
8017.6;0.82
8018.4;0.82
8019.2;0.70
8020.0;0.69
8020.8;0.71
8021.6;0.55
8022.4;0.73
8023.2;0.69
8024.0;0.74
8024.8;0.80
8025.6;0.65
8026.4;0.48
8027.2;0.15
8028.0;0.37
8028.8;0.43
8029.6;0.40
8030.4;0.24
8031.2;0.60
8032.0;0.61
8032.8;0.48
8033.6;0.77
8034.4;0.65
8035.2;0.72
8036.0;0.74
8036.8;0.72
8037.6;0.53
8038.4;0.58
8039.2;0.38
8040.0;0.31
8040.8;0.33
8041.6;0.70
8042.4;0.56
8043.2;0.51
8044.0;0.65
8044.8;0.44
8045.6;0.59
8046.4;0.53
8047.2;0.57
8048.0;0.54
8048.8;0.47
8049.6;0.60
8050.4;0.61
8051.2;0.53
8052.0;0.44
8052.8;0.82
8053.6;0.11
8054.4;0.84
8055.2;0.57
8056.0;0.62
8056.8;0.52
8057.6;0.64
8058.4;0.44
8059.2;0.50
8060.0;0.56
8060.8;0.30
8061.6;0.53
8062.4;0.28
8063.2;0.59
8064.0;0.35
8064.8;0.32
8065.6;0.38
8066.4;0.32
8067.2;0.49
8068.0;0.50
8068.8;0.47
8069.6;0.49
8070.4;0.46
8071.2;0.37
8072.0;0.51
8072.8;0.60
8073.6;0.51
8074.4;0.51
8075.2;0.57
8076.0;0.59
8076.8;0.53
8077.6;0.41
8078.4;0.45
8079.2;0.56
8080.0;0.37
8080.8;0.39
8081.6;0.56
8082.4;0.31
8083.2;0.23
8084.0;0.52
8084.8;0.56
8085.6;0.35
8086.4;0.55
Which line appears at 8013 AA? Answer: C III]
